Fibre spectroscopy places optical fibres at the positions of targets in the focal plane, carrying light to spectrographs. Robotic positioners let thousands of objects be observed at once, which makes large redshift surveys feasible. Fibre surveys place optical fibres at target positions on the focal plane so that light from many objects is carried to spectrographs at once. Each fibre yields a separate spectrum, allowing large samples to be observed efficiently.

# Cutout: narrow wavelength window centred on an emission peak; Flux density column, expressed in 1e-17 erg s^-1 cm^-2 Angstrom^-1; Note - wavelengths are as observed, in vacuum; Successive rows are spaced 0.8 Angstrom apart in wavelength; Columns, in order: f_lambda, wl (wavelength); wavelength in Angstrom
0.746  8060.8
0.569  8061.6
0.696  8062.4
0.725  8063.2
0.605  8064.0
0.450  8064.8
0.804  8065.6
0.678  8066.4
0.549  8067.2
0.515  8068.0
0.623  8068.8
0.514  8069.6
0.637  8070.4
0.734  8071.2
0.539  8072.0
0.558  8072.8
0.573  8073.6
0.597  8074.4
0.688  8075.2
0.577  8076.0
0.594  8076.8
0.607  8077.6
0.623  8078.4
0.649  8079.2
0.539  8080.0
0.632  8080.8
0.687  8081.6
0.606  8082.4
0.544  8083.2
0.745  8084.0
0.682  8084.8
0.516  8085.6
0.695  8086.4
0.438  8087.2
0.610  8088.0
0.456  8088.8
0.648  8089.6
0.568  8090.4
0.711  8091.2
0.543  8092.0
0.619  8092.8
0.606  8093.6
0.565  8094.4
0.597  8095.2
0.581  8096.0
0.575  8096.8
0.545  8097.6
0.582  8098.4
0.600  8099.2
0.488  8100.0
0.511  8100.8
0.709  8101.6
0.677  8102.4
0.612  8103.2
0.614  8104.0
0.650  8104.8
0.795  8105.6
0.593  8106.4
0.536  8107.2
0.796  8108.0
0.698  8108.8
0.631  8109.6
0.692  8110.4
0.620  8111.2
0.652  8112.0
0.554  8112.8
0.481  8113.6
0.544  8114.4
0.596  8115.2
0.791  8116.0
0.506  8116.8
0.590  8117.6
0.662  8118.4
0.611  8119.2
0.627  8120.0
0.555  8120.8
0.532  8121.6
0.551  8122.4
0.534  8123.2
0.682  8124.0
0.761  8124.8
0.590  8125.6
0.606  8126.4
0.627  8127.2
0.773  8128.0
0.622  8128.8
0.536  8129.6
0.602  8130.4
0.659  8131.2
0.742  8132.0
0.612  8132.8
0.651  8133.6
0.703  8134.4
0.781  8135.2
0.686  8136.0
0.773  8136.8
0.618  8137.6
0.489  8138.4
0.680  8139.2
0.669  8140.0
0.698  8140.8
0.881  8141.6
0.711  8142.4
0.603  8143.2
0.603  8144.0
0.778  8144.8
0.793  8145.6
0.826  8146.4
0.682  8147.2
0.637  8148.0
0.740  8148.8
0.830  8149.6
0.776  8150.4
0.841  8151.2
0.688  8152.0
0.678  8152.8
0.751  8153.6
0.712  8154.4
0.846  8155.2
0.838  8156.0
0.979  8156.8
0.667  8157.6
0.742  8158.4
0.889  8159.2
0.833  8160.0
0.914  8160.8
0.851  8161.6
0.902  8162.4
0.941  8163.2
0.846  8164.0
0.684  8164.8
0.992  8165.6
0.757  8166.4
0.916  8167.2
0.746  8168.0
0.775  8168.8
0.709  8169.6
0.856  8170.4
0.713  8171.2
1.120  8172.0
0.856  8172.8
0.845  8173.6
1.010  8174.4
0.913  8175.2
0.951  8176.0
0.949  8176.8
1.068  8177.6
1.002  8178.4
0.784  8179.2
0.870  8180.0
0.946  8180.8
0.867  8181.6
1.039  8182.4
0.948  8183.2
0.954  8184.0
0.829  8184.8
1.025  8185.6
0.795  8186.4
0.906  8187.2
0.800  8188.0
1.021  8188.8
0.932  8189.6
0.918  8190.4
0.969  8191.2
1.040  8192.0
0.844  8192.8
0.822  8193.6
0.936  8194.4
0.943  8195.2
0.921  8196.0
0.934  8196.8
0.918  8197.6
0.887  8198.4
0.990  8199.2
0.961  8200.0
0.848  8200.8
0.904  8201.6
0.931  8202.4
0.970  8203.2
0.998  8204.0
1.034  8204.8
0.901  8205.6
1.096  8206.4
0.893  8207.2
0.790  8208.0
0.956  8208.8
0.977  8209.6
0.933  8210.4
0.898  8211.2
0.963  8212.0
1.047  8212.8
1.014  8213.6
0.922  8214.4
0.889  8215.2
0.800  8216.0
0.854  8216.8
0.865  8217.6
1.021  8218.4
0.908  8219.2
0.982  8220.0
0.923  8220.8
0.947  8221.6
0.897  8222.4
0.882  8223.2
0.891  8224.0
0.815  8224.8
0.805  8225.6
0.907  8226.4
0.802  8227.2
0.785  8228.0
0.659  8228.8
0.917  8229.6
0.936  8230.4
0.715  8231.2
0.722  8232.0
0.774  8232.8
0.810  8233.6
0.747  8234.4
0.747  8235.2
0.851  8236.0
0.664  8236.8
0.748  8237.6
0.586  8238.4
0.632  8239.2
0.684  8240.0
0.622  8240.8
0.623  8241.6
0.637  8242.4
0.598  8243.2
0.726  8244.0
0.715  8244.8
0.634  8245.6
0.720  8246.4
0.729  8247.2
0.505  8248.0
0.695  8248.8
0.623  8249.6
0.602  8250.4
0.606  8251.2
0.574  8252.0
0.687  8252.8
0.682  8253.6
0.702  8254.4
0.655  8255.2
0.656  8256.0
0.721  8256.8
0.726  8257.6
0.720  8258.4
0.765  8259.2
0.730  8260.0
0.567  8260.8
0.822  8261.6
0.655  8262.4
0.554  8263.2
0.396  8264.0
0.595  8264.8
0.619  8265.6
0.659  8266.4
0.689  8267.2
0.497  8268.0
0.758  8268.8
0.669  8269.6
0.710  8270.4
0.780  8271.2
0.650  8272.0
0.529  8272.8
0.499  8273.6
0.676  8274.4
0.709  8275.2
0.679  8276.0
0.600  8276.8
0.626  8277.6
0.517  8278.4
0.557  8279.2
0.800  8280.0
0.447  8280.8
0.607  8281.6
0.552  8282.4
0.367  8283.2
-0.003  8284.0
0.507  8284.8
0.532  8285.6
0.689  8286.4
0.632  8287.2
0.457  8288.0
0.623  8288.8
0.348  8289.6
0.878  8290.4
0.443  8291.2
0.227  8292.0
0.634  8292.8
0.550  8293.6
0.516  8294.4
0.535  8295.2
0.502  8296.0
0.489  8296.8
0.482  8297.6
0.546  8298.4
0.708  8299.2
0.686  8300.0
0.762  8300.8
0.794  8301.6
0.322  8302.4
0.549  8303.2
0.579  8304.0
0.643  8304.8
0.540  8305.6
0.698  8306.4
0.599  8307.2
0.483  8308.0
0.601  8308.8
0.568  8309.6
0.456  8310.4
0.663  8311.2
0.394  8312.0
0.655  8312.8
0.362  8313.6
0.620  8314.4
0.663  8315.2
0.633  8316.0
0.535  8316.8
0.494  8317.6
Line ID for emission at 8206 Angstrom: Mg II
